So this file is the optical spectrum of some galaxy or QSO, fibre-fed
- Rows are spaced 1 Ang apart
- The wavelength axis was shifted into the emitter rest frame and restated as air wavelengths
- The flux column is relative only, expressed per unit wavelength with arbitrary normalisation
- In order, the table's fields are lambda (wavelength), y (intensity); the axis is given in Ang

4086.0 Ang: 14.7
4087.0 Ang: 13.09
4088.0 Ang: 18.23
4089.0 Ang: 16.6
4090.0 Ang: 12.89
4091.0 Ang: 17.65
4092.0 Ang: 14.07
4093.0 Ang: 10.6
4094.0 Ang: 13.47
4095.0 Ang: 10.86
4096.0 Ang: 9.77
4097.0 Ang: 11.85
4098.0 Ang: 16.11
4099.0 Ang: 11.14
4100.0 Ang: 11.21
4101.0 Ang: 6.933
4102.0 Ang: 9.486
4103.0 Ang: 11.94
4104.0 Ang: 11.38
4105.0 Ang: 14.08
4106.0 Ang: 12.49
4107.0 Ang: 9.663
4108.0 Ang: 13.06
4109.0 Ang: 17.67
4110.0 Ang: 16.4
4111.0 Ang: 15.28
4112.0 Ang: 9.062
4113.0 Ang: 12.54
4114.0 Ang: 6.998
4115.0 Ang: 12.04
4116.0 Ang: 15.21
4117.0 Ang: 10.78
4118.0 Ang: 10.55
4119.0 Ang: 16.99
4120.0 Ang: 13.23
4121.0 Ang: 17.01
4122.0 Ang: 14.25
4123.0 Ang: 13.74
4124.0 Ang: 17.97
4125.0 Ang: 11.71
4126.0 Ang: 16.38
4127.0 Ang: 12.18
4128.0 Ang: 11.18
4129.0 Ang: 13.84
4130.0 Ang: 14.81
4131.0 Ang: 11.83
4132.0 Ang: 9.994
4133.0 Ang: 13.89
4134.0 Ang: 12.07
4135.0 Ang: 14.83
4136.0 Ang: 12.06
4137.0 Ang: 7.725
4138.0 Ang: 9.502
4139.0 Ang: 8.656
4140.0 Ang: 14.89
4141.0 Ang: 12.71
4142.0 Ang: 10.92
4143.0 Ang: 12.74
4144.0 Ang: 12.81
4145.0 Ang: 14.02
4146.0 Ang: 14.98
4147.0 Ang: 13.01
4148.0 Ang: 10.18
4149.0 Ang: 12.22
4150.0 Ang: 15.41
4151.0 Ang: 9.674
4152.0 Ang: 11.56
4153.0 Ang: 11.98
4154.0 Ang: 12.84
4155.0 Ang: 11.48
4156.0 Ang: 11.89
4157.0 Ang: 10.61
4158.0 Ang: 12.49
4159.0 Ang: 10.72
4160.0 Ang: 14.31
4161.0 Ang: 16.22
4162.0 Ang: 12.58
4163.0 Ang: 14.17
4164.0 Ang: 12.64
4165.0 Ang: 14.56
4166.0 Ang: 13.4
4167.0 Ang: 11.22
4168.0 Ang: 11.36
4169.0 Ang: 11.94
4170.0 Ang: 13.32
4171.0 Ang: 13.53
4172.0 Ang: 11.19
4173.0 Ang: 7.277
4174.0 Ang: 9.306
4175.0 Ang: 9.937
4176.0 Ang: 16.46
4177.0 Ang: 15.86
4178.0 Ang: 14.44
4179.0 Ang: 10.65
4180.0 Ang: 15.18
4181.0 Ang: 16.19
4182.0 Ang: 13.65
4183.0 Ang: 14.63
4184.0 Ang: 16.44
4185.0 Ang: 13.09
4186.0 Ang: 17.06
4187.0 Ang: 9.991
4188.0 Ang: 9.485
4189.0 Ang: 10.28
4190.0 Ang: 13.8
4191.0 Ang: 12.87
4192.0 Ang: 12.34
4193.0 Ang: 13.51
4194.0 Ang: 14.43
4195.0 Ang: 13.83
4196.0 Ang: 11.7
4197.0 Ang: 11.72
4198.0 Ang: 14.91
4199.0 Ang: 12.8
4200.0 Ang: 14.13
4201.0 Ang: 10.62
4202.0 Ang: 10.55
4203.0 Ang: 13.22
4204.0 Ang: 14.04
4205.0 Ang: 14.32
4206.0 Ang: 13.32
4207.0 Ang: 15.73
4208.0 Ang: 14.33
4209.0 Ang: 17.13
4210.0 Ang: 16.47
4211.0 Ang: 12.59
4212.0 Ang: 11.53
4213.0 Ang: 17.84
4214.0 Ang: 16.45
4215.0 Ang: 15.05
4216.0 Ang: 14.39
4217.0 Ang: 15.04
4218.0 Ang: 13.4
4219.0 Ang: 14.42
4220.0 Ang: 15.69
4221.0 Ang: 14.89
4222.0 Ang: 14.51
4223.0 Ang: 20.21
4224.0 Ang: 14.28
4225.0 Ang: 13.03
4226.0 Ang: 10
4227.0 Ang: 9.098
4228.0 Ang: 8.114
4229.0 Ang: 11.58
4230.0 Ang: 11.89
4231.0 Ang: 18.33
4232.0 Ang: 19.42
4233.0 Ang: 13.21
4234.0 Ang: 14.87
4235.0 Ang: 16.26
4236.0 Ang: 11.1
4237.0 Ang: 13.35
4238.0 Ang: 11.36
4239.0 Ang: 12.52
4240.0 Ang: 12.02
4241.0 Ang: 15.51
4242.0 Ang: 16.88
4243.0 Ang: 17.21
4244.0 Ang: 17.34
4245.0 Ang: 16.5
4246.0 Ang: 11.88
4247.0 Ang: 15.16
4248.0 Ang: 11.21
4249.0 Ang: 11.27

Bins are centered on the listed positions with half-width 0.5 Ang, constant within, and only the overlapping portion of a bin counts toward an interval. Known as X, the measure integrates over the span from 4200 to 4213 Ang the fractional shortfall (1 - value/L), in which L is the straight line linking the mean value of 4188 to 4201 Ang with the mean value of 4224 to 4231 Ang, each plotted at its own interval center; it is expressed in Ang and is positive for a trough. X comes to -1.6 Ang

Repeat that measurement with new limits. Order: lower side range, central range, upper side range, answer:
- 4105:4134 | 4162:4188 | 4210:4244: 1.36 Ang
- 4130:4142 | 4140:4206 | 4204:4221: 1.99 Ang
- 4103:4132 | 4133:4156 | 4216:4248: 2.21 Ang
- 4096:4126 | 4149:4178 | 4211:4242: 1.93 Ang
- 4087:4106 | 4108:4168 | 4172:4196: 0.11 Ang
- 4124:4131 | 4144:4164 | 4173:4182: 1.05 Ang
